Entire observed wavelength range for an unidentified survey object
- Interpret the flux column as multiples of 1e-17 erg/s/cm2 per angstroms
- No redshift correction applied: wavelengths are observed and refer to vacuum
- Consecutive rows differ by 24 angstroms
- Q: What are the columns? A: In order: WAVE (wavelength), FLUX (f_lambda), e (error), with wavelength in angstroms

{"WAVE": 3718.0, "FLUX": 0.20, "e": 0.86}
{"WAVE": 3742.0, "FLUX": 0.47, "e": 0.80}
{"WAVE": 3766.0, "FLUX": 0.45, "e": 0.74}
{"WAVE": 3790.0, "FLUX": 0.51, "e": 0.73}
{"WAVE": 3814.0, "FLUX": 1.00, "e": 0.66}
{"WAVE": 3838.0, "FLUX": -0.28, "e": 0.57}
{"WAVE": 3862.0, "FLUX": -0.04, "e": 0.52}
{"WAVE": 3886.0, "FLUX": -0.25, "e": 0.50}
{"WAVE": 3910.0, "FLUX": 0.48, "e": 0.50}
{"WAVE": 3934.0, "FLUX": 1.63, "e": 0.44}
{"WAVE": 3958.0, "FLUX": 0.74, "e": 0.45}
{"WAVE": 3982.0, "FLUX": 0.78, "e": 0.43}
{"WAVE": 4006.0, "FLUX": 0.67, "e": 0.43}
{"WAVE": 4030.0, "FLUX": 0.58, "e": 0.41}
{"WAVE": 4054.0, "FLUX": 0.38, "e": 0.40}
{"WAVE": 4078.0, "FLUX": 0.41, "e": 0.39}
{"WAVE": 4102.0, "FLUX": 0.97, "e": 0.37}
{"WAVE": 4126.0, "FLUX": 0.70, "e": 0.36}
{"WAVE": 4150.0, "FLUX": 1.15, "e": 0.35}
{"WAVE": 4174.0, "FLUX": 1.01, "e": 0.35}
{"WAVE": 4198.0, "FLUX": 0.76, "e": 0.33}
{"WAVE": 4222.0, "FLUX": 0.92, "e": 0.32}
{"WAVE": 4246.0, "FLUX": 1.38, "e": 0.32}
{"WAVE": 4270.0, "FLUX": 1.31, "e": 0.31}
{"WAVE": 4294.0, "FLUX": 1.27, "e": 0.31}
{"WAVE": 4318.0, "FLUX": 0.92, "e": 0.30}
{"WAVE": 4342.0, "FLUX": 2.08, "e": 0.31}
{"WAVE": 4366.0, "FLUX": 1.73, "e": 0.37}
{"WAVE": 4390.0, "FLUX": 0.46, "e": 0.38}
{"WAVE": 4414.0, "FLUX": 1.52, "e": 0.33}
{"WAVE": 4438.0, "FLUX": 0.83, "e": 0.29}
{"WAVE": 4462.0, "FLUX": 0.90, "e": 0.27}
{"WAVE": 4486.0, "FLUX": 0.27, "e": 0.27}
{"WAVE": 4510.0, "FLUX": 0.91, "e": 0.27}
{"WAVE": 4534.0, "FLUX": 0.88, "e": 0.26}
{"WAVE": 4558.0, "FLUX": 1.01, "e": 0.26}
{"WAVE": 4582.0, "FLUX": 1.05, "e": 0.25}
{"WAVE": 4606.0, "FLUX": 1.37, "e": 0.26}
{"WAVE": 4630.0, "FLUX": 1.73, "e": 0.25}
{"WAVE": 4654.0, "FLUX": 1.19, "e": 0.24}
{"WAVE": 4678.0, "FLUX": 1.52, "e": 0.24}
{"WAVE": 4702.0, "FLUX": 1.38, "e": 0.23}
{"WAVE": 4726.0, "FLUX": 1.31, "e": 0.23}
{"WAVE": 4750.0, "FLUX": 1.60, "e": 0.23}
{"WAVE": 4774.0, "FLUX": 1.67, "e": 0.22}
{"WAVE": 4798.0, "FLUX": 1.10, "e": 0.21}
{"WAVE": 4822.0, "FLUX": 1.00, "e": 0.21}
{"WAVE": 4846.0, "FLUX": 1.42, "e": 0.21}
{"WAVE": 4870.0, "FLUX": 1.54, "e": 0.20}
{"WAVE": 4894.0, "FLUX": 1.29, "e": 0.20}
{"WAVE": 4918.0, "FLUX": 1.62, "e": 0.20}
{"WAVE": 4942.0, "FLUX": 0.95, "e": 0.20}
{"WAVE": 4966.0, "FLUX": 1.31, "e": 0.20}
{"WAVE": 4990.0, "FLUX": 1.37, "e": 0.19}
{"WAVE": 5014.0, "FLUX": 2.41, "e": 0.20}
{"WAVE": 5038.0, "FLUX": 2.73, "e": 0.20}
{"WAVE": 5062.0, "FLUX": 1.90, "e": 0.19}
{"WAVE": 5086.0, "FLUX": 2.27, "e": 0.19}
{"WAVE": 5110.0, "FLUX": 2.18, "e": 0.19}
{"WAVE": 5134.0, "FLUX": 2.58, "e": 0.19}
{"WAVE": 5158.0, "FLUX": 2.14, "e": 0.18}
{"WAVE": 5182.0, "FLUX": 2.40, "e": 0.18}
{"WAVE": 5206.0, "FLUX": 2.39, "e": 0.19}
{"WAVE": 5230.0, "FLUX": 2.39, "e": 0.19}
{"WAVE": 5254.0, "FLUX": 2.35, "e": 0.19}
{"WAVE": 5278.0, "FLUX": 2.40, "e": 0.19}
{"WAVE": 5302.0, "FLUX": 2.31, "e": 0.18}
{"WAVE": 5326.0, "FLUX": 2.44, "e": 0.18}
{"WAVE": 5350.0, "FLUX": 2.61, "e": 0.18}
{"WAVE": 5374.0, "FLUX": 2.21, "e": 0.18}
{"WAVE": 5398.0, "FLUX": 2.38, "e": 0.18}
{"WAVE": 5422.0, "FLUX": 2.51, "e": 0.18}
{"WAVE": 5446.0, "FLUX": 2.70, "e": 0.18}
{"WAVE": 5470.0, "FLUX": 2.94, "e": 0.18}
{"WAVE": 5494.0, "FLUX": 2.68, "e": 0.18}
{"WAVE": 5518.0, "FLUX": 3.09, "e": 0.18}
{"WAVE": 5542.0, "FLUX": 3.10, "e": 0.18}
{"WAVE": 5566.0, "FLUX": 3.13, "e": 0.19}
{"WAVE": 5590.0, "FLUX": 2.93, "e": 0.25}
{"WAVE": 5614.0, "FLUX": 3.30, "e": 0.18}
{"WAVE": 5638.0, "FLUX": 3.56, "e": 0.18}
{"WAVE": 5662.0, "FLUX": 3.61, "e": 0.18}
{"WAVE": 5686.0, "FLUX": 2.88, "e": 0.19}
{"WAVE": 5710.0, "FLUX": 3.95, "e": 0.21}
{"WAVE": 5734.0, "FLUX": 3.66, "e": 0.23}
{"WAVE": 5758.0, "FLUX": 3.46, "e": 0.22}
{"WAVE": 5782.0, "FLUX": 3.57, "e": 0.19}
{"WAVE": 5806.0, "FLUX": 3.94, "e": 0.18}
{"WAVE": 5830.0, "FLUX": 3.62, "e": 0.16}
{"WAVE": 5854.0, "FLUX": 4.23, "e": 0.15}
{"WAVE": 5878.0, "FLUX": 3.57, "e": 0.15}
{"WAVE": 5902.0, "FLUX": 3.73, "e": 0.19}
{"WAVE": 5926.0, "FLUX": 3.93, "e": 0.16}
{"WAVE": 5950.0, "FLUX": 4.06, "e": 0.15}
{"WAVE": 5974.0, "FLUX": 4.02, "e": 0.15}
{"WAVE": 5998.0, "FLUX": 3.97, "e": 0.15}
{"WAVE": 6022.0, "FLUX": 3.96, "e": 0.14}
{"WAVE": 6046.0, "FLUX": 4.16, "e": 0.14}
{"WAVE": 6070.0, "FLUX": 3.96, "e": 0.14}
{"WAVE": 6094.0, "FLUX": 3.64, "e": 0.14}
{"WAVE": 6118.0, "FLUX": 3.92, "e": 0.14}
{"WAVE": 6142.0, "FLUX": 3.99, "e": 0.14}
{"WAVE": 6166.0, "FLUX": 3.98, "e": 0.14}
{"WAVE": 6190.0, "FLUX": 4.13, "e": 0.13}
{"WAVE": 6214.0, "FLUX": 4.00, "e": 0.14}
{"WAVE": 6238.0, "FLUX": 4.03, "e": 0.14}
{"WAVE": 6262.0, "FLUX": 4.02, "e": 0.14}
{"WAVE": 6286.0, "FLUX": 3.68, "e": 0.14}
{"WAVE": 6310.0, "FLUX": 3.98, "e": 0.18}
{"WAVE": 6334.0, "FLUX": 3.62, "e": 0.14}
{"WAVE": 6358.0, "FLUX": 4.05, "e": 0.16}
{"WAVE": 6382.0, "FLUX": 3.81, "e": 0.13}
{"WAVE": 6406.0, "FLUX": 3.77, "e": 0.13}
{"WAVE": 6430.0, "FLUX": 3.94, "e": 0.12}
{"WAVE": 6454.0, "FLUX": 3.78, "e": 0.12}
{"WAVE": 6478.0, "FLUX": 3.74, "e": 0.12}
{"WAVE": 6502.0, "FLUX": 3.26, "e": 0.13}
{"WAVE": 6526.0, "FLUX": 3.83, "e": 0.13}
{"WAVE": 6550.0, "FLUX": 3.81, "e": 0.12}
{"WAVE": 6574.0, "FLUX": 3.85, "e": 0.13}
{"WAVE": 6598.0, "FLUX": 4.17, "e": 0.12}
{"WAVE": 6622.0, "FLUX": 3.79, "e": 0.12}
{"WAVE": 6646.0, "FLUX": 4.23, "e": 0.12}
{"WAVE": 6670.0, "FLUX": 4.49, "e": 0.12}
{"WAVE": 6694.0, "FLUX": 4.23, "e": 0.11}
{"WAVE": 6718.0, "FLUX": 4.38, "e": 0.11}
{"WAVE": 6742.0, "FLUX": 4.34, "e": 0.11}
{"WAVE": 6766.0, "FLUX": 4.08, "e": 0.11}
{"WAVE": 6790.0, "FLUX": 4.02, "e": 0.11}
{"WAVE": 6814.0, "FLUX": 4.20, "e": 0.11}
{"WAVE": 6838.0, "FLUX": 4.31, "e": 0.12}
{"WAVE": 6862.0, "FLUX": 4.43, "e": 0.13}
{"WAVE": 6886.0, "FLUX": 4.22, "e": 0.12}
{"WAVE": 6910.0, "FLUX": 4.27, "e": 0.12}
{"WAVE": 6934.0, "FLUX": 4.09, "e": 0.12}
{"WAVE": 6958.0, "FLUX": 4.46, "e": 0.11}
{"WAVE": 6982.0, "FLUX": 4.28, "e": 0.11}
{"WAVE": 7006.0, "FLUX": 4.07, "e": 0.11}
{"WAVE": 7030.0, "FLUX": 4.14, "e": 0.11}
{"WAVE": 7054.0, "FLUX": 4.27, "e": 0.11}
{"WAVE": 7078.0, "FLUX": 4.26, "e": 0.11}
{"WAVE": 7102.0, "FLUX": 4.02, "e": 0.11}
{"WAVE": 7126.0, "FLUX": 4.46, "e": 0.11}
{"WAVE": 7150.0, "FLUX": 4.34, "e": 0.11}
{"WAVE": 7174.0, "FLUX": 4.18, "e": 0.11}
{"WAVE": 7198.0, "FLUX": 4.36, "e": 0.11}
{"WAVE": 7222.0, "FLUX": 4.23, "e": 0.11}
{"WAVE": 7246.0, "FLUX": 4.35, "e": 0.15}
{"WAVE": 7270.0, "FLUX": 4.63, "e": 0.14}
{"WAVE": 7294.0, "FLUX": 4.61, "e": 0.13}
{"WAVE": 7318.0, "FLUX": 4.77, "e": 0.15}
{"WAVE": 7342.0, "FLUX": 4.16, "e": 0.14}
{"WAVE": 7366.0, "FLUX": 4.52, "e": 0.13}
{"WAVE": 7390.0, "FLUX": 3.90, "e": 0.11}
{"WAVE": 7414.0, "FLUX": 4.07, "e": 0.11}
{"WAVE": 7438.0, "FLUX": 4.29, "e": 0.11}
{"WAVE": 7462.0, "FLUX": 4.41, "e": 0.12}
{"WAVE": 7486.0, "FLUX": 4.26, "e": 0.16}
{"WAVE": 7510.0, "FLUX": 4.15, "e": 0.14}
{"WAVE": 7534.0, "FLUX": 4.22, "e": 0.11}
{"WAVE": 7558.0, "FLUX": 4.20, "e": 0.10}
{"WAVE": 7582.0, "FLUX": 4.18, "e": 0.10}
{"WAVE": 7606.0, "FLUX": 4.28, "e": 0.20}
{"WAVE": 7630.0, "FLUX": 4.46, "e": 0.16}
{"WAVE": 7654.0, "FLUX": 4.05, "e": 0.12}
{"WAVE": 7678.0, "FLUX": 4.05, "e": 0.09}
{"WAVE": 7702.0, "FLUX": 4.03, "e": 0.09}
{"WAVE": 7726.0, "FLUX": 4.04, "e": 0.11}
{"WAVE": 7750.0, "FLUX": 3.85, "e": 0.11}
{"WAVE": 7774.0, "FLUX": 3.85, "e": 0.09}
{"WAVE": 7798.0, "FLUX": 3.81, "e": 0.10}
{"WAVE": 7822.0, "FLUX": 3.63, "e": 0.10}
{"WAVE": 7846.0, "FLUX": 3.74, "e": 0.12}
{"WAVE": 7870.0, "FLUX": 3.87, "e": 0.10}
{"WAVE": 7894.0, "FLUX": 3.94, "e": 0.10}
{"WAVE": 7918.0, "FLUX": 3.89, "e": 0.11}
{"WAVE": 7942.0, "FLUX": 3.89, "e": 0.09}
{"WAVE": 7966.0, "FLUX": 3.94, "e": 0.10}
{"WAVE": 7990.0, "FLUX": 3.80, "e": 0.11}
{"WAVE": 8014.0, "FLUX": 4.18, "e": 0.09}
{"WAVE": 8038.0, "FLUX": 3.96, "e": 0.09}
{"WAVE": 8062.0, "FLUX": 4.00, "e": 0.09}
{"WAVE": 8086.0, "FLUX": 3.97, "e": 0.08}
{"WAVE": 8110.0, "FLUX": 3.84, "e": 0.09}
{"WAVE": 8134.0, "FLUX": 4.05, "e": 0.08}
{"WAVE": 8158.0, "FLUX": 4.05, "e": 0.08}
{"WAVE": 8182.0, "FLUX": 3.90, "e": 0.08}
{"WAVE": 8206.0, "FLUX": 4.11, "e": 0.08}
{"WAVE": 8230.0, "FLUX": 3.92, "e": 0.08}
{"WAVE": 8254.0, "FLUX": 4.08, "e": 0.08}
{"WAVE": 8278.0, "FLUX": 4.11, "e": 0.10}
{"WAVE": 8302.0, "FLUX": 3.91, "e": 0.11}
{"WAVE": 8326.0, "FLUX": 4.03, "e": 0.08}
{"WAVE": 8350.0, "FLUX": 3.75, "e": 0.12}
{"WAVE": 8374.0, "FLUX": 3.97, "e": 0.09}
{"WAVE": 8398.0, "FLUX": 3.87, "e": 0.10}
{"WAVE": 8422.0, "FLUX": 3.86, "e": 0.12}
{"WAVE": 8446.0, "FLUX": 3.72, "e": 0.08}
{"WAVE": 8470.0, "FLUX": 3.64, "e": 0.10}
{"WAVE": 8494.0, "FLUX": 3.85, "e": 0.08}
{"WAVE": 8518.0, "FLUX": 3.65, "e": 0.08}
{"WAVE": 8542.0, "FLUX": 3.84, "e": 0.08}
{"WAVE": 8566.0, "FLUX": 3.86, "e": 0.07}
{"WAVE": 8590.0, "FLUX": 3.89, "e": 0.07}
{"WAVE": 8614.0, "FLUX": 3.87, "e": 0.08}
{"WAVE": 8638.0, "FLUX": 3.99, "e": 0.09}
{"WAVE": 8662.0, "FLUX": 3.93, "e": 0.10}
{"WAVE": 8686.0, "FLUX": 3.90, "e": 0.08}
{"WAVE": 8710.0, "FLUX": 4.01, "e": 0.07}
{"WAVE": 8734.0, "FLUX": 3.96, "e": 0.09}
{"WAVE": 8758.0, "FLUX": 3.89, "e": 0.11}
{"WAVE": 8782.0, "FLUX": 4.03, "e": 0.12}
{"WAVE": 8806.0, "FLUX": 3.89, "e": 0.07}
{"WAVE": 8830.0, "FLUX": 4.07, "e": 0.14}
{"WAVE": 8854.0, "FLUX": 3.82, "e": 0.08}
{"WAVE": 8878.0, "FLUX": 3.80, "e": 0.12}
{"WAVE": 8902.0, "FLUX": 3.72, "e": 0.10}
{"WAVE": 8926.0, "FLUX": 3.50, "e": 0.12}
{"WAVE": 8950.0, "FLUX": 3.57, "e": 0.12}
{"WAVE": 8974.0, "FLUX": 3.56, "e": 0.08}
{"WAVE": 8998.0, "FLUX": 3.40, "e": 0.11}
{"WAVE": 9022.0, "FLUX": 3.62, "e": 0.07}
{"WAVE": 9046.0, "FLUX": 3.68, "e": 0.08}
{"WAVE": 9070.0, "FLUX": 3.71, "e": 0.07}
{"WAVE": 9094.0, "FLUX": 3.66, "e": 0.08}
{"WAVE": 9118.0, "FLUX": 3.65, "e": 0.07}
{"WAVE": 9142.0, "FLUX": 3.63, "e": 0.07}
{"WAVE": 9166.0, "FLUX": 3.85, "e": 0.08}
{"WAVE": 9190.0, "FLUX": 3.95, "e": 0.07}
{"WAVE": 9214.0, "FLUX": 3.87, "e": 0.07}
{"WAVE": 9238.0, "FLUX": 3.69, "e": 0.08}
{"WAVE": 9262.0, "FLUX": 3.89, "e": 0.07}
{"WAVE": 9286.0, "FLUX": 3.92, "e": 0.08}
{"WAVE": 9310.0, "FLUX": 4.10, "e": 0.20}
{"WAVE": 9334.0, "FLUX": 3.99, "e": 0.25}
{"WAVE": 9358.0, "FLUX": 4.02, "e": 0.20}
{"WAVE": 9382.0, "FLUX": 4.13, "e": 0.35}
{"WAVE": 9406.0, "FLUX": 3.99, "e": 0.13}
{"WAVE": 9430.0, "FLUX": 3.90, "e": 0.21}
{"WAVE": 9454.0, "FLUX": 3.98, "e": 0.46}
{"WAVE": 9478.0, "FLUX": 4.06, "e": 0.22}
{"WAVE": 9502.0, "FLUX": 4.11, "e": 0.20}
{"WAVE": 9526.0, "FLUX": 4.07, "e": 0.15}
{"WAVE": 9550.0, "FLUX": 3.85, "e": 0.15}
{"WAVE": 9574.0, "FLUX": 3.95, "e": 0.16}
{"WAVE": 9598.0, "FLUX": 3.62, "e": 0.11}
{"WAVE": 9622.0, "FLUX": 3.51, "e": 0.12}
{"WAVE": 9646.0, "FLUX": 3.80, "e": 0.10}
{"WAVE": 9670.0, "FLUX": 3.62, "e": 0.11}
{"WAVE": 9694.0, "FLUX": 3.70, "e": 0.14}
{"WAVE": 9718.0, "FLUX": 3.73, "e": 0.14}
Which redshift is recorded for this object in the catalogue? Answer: 0.255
